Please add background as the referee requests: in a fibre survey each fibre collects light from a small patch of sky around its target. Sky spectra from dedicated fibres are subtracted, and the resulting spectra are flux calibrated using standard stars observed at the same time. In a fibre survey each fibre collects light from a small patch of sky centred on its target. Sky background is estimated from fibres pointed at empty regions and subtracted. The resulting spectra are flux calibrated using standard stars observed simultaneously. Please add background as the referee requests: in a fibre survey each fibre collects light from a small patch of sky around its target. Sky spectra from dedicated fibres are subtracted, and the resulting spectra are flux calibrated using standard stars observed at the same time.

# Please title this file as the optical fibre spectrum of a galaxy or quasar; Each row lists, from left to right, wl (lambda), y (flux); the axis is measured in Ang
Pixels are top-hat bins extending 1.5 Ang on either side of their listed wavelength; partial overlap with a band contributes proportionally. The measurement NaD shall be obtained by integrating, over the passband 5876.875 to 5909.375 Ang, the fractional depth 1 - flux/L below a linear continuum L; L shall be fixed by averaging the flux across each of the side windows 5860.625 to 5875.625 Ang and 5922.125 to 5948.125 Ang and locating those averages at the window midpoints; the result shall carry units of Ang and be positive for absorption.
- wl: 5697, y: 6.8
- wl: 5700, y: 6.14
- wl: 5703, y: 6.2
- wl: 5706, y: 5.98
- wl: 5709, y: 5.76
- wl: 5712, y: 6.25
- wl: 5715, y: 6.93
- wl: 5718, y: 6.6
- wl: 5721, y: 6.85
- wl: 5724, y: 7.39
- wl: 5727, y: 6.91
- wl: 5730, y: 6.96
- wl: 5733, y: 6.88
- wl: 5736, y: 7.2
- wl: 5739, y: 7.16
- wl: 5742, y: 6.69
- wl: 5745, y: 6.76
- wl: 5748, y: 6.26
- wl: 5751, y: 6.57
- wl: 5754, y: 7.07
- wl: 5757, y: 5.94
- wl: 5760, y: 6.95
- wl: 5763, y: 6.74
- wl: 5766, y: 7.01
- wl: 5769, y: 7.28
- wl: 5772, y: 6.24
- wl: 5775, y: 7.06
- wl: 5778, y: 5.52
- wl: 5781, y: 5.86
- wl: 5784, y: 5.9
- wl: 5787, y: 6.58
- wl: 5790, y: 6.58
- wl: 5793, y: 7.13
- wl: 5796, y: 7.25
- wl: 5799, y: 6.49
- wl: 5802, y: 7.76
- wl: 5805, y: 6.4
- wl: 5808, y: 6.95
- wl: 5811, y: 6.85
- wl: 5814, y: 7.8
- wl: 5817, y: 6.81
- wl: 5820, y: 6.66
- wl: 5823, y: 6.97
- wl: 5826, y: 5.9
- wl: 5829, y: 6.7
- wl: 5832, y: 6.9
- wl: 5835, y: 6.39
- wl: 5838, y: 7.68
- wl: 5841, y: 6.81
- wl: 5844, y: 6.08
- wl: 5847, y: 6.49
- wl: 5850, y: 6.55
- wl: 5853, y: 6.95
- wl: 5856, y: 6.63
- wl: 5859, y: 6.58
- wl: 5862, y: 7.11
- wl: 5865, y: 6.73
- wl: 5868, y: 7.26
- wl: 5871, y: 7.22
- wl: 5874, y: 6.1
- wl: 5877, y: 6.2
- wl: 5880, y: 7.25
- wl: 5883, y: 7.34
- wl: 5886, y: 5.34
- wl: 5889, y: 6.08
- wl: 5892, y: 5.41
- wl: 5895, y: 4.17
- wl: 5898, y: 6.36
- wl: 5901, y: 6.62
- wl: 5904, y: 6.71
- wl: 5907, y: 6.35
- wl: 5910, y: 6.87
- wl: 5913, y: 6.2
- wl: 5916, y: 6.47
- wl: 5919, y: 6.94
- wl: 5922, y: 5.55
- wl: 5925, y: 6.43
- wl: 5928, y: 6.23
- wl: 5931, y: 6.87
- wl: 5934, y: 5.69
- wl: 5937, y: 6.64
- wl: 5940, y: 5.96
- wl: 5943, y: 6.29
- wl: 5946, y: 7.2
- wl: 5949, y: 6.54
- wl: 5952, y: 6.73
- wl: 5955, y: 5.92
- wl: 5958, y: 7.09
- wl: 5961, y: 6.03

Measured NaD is 2.4 Ang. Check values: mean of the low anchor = 6.88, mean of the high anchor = 6.37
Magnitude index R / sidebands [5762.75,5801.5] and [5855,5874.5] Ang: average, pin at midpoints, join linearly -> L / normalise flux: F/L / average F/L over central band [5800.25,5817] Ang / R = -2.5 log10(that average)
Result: -0.07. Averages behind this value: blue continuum 6.61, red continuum 6.84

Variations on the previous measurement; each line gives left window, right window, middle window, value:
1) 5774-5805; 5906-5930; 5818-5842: -0.036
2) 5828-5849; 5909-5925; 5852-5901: 0.024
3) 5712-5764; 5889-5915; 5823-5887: -0.067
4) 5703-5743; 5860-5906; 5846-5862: -0.039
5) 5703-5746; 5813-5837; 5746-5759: 0.039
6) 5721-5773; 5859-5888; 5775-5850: 0.012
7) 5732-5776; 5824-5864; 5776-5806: 0.030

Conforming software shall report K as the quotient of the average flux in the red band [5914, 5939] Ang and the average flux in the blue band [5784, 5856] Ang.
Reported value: 0.9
